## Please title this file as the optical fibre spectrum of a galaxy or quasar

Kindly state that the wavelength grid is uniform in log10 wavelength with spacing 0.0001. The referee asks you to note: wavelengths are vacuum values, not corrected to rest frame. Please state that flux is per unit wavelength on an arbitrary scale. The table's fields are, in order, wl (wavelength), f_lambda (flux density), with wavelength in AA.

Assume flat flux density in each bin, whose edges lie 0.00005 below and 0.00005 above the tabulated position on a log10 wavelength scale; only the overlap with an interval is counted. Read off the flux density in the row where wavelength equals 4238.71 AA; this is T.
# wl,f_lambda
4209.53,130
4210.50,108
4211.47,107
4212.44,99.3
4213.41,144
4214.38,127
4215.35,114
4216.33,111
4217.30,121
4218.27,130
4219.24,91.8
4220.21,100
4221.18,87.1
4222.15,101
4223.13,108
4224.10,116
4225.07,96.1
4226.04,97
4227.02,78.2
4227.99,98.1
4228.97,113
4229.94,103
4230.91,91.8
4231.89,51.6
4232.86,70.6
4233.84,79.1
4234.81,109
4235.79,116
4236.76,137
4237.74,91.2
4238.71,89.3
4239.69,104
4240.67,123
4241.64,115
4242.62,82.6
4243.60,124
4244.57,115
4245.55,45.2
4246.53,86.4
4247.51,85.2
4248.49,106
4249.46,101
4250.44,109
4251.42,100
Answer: 89.3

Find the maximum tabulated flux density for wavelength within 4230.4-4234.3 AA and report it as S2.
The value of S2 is 91.8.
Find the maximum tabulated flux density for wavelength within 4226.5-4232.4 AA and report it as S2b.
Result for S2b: 113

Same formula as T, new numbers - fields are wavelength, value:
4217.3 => 121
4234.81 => 109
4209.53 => 130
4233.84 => 79.1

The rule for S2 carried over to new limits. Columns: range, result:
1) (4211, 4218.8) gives 144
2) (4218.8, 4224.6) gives 116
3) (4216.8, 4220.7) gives 130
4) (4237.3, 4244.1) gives 124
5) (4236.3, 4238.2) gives 137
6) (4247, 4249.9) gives 106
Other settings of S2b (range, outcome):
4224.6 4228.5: 98.1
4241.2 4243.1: 115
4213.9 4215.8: 127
